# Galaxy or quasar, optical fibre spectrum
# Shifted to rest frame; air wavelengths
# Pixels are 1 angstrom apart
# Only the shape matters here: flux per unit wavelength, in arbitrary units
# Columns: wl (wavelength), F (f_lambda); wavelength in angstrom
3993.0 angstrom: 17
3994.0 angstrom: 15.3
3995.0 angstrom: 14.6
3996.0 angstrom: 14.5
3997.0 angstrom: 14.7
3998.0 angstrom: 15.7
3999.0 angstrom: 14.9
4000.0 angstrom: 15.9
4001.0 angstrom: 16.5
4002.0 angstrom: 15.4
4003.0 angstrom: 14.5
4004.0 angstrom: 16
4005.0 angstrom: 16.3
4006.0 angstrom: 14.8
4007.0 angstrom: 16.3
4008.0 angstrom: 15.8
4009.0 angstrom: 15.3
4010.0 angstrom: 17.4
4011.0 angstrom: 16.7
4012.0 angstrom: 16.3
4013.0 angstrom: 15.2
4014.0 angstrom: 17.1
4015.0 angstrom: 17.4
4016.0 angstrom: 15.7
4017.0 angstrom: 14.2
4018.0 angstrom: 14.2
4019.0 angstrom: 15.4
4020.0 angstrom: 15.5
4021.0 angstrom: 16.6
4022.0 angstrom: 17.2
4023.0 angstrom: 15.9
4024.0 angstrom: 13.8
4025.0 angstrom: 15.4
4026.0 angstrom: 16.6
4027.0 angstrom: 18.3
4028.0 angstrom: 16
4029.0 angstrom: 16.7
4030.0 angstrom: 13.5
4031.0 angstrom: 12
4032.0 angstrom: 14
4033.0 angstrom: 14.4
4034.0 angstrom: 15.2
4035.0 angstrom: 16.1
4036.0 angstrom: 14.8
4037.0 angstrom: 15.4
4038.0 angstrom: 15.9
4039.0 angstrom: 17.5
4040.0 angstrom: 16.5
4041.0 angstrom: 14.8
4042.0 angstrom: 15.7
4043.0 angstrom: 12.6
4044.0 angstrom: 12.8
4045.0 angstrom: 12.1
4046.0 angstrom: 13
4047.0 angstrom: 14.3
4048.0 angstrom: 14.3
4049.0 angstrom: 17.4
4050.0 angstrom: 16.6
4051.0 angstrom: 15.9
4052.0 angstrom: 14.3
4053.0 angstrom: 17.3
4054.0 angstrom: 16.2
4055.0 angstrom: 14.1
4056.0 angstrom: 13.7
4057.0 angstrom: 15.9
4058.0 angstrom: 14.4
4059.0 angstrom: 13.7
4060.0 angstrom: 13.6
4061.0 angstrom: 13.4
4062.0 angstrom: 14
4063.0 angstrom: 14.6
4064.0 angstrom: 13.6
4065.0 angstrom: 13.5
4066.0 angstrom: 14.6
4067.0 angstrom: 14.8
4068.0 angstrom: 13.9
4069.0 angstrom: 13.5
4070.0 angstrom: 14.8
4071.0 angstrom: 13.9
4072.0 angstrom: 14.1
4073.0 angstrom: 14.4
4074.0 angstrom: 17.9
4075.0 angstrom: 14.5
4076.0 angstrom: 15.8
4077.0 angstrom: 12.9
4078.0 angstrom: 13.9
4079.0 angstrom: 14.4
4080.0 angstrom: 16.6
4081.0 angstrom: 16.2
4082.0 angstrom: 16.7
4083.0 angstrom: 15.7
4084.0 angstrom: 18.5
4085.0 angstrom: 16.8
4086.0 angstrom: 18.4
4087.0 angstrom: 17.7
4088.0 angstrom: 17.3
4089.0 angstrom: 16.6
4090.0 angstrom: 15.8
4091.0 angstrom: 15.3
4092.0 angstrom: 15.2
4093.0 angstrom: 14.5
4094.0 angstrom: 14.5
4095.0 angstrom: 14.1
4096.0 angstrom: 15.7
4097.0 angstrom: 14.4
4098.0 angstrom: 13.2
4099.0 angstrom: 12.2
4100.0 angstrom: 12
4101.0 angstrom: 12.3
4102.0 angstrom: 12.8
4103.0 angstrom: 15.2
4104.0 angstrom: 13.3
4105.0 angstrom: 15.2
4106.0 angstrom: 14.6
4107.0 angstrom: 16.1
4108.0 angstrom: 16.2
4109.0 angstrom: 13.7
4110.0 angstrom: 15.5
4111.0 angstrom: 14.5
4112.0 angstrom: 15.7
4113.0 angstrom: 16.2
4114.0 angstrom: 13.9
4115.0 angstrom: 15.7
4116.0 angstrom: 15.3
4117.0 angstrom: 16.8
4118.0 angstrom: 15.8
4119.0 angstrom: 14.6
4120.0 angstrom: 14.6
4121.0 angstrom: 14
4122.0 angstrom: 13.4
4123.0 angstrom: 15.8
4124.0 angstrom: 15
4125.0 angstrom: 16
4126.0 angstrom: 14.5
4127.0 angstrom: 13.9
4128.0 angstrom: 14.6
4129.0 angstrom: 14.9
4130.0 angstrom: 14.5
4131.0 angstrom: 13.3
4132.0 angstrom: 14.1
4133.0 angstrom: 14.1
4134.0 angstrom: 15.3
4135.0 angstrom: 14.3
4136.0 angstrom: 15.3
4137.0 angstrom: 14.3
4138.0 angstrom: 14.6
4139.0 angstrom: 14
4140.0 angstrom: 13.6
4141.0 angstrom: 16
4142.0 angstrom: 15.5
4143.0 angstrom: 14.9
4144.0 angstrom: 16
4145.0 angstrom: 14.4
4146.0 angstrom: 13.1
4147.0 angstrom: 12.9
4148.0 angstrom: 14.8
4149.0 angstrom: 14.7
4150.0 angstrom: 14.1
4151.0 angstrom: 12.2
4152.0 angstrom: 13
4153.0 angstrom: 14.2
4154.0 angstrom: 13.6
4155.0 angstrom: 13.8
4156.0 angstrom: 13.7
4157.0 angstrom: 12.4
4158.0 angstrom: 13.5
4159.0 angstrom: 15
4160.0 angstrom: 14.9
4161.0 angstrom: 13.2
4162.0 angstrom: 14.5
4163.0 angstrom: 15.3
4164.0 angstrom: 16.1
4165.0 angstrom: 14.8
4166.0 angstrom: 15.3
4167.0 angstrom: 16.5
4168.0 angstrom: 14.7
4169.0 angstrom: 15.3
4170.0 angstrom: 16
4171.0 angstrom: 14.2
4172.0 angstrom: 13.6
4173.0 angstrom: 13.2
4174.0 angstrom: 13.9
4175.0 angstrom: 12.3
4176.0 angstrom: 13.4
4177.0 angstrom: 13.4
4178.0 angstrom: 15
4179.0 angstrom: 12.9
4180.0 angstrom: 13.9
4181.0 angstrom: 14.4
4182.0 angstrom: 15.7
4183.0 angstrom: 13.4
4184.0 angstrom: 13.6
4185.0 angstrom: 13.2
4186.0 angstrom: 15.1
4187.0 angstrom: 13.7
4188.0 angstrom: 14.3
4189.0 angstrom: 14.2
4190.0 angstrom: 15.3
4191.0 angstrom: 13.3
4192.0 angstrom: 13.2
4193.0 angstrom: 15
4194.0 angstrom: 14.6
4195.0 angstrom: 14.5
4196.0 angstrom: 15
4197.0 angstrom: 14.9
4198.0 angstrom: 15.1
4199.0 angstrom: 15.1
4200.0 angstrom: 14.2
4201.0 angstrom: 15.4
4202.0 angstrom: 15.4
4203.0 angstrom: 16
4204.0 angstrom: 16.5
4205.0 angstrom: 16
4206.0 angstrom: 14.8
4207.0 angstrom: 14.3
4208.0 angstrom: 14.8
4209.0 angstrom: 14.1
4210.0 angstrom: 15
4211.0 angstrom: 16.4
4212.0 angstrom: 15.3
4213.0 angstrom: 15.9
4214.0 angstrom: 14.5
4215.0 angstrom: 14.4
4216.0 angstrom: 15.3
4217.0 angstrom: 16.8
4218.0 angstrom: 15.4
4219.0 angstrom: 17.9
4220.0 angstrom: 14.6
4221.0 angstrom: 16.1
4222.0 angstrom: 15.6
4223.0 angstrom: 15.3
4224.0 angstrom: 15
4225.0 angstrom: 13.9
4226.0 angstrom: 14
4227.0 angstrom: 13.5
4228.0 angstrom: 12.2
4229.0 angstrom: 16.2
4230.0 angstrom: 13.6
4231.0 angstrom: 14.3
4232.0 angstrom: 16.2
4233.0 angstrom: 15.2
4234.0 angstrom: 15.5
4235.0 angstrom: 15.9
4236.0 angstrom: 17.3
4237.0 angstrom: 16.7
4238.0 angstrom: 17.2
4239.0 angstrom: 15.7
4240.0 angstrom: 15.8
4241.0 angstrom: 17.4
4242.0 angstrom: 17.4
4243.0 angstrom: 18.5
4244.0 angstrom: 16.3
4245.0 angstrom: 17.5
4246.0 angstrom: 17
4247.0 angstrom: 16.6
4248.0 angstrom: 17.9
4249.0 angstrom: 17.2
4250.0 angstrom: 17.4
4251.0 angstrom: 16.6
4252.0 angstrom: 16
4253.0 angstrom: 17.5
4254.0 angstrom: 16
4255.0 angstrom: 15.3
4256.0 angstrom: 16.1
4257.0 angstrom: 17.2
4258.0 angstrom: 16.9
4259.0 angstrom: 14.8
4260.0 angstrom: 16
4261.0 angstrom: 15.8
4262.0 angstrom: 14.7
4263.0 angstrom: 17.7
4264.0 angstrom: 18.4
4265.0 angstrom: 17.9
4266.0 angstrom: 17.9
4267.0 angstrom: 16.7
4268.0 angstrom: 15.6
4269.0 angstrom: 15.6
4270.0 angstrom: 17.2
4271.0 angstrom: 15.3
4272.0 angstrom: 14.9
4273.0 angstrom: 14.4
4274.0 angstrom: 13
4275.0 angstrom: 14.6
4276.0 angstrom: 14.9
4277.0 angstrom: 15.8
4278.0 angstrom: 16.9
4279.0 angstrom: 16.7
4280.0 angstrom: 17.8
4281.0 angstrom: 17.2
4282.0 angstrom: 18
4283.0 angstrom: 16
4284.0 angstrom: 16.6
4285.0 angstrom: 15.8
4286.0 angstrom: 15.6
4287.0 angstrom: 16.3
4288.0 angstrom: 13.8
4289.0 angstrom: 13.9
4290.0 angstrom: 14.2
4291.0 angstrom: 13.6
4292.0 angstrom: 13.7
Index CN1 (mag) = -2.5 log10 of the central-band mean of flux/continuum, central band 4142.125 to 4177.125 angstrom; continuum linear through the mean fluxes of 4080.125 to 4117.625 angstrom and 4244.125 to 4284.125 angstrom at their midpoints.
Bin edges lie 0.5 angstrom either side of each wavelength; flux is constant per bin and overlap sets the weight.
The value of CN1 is 0.11 mag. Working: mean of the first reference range 15.3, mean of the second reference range 16.4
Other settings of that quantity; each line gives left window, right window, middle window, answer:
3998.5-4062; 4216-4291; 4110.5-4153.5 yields 0.07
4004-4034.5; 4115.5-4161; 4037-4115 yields 0.01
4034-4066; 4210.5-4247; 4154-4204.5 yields 0.08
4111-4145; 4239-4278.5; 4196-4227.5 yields 0.04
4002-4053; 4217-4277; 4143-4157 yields 0.14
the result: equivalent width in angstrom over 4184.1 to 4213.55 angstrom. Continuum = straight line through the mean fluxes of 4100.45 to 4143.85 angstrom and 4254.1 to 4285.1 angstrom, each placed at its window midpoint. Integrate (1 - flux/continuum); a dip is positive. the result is 1.3 angstrom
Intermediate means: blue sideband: 14.7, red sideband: 16.2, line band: 14.8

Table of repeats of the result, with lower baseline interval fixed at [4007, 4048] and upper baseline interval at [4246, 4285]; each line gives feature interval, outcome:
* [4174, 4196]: 2.7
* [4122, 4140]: 1.4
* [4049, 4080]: 1.6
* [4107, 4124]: 0.6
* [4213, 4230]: 1.2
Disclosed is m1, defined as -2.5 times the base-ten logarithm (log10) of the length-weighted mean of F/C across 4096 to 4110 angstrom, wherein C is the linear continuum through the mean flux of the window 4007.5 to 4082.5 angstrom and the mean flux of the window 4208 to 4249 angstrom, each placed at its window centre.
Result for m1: 0.09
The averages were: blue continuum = 15.1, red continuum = 15.7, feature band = 14.1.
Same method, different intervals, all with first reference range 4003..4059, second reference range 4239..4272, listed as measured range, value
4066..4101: 0.04 mag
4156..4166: 0.12 mag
